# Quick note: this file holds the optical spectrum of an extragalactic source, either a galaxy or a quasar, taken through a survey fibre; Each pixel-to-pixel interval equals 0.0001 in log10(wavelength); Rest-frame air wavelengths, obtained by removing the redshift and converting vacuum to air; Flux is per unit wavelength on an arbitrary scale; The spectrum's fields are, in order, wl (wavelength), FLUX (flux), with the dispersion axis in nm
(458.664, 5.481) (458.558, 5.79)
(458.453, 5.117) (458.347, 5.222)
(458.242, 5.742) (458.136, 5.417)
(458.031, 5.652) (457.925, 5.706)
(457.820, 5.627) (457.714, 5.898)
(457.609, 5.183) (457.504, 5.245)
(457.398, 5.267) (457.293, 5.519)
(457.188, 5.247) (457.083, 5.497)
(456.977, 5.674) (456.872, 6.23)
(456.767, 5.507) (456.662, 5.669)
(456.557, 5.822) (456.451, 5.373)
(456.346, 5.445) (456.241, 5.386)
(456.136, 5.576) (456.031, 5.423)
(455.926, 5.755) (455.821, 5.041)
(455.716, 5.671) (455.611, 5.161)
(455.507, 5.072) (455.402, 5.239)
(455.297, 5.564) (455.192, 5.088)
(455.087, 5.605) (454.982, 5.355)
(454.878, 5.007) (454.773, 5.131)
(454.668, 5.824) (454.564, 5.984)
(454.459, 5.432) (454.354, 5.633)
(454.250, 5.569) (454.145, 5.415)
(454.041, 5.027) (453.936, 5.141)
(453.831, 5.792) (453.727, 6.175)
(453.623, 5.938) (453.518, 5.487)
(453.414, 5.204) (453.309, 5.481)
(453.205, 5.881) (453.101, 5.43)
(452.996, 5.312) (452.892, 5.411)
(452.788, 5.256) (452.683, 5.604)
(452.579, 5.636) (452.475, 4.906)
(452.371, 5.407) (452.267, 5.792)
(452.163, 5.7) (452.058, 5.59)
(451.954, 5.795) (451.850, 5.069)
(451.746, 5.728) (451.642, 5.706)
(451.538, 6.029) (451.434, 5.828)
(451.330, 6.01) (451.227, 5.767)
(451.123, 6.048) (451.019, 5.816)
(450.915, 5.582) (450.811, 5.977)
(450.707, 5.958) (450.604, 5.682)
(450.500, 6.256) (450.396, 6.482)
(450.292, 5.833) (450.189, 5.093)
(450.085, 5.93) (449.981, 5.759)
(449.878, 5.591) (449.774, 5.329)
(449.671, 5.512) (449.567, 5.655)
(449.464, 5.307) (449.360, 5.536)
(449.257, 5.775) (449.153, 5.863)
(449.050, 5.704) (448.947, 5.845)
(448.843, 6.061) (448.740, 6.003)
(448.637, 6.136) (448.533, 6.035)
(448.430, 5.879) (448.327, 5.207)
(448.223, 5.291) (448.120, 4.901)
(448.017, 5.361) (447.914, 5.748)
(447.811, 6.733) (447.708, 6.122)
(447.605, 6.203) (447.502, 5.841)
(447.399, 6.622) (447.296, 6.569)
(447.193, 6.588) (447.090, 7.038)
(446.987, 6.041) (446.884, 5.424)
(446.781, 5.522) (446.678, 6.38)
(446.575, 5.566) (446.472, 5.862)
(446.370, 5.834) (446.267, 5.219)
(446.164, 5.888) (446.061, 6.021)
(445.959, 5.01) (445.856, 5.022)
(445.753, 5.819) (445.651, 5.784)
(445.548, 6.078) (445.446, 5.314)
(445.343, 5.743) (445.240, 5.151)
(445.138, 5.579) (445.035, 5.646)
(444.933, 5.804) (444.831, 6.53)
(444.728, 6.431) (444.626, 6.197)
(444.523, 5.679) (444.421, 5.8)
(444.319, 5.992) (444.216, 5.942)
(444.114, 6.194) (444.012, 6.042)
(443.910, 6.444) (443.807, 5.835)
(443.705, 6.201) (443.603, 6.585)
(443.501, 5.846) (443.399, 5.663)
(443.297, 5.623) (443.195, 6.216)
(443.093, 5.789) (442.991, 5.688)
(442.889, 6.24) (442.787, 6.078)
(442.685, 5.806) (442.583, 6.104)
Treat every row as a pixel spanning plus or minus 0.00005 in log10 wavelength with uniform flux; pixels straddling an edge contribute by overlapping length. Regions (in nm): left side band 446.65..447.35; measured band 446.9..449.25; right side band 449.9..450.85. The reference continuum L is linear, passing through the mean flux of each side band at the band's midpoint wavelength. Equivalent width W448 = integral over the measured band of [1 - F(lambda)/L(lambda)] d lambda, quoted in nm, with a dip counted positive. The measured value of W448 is 0.05 nm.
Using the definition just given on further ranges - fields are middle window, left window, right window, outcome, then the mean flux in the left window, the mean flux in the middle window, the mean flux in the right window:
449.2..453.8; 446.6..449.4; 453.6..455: 0.04 nm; 5.94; 5.67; 5.53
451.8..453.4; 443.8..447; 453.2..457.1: 0.03 nm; 5.8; 5.48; 5.5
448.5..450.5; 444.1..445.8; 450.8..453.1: -0.02 nm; 5.86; 5.77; 5.62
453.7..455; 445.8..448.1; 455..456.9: 0.01 nm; 5.92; 5.49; 5.47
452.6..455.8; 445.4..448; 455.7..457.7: 0.09 nm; 5.93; 5.46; 5.51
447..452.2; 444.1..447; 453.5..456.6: -0.19 nm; 5.76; 5.84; 5.47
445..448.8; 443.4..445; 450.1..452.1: 0.10 nm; 6.09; 5.82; 5.81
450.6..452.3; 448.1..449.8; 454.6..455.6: -0.07 nm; 5.67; 5.77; 5.33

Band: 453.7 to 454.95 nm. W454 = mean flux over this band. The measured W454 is 5.5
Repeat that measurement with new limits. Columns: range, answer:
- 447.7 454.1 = 5.68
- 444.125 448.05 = 5.9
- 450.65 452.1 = 5.78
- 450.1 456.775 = 5.57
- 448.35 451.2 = 5.8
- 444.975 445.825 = 5.63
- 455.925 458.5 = 5.52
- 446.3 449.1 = 5.94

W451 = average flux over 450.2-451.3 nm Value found 5.91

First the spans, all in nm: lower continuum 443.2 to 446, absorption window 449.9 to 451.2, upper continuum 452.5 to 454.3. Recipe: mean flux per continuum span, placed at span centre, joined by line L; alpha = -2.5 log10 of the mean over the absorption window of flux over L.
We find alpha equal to -0.045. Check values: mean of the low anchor 5.86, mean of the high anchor 5.5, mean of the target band 5.86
